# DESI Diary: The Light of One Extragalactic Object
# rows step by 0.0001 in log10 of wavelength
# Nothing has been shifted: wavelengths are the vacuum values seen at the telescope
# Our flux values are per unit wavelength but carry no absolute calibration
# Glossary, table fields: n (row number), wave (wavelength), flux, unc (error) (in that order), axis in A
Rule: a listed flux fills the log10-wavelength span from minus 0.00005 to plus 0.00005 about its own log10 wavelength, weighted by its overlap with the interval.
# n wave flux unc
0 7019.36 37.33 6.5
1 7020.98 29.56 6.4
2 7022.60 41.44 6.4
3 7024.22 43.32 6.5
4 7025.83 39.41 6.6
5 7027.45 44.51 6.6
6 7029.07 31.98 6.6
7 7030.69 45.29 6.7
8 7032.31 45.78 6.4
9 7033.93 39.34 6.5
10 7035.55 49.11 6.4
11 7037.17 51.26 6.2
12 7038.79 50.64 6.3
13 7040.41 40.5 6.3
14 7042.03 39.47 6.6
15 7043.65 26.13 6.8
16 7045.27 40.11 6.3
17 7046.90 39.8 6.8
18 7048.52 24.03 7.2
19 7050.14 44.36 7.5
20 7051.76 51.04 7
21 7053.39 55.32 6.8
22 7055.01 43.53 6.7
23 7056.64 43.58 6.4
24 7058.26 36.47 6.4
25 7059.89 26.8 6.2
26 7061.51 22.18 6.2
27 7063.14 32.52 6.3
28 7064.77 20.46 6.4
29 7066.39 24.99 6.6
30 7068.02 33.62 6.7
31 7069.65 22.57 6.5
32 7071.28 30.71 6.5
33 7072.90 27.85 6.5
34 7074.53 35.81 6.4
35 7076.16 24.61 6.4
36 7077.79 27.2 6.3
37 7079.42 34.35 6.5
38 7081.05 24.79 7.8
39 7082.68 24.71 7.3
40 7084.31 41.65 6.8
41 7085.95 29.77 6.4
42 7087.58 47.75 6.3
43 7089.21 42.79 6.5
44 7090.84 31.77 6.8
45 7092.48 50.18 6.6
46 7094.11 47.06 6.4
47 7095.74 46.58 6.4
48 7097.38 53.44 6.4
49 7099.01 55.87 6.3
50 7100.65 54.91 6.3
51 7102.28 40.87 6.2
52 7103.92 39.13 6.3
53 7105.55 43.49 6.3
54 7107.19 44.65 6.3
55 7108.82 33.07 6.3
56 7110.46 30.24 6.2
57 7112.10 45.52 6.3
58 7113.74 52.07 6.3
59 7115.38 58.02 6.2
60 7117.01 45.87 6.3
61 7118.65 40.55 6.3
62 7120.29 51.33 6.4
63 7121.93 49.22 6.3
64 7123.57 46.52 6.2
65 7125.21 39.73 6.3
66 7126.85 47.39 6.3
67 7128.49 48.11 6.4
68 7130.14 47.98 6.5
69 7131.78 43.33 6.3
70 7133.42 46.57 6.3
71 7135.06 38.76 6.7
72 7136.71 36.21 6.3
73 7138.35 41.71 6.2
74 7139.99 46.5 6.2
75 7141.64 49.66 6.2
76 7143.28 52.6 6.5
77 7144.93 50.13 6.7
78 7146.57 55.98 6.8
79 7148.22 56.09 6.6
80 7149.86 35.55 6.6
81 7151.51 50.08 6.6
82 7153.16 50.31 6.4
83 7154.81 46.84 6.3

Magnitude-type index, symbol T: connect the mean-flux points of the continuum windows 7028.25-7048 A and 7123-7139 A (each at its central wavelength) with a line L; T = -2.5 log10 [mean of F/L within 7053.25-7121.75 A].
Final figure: 0.11 mag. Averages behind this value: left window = 41.4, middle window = 38.5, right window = 43.6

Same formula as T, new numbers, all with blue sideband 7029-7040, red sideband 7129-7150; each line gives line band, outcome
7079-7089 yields 0.317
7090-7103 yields -0.034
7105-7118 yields 0.053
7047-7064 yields 0.200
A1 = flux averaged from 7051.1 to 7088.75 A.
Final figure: 33.2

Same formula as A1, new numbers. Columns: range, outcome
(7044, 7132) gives 39.6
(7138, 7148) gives 50.2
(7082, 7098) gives 41.6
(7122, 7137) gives 44.4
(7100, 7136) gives 44.8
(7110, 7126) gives 46.3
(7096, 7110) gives 45.3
